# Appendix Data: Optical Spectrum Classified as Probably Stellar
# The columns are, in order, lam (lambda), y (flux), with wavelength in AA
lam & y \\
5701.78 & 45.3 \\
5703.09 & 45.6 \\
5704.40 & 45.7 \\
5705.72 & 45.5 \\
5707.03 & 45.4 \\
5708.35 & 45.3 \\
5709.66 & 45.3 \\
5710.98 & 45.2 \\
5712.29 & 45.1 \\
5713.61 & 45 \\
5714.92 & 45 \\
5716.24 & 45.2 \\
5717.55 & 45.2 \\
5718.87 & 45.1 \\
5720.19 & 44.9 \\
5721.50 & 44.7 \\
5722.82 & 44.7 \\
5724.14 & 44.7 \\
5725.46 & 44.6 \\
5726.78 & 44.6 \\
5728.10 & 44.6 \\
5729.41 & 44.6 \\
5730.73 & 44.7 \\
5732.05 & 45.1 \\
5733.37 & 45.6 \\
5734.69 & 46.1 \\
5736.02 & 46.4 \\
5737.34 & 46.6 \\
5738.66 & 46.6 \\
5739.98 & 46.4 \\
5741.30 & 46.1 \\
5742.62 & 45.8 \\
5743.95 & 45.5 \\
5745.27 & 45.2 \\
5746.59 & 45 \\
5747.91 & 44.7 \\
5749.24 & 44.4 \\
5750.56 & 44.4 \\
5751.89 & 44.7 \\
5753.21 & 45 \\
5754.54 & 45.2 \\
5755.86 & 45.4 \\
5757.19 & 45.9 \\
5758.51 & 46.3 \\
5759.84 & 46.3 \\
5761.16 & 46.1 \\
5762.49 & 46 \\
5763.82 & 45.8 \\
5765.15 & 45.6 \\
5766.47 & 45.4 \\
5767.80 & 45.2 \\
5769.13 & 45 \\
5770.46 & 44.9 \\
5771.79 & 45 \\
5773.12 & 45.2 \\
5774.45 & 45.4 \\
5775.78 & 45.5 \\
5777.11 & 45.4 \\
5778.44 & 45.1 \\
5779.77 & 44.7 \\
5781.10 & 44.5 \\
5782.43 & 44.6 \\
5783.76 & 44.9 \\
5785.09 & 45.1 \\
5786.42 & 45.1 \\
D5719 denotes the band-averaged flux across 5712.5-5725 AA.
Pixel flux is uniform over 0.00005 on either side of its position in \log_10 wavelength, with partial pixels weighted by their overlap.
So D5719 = 44.9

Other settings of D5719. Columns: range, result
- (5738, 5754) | 45.3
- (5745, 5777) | 45.3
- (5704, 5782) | 45.3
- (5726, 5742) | 45.6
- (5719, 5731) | 44.7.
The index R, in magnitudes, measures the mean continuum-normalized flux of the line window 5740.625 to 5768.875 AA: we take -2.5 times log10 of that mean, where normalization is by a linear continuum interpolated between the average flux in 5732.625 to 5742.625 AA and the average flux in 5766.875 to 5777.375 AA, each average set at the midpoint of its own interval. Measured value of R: 0.01 mag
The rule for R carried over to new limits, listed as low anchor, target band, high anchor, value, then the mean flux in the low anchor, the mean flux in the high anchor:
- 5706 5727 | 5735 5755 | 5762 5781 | -0.01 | 45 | 45.3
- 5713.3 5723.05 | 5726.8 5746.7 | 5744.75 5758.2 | -0.01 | 45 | 45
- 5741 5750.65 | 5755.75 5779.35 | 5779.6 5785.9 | -0.01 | 45.2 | 44.8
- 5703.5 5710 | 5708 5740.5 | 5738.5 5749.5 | 0.01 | 45.5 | 45.5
